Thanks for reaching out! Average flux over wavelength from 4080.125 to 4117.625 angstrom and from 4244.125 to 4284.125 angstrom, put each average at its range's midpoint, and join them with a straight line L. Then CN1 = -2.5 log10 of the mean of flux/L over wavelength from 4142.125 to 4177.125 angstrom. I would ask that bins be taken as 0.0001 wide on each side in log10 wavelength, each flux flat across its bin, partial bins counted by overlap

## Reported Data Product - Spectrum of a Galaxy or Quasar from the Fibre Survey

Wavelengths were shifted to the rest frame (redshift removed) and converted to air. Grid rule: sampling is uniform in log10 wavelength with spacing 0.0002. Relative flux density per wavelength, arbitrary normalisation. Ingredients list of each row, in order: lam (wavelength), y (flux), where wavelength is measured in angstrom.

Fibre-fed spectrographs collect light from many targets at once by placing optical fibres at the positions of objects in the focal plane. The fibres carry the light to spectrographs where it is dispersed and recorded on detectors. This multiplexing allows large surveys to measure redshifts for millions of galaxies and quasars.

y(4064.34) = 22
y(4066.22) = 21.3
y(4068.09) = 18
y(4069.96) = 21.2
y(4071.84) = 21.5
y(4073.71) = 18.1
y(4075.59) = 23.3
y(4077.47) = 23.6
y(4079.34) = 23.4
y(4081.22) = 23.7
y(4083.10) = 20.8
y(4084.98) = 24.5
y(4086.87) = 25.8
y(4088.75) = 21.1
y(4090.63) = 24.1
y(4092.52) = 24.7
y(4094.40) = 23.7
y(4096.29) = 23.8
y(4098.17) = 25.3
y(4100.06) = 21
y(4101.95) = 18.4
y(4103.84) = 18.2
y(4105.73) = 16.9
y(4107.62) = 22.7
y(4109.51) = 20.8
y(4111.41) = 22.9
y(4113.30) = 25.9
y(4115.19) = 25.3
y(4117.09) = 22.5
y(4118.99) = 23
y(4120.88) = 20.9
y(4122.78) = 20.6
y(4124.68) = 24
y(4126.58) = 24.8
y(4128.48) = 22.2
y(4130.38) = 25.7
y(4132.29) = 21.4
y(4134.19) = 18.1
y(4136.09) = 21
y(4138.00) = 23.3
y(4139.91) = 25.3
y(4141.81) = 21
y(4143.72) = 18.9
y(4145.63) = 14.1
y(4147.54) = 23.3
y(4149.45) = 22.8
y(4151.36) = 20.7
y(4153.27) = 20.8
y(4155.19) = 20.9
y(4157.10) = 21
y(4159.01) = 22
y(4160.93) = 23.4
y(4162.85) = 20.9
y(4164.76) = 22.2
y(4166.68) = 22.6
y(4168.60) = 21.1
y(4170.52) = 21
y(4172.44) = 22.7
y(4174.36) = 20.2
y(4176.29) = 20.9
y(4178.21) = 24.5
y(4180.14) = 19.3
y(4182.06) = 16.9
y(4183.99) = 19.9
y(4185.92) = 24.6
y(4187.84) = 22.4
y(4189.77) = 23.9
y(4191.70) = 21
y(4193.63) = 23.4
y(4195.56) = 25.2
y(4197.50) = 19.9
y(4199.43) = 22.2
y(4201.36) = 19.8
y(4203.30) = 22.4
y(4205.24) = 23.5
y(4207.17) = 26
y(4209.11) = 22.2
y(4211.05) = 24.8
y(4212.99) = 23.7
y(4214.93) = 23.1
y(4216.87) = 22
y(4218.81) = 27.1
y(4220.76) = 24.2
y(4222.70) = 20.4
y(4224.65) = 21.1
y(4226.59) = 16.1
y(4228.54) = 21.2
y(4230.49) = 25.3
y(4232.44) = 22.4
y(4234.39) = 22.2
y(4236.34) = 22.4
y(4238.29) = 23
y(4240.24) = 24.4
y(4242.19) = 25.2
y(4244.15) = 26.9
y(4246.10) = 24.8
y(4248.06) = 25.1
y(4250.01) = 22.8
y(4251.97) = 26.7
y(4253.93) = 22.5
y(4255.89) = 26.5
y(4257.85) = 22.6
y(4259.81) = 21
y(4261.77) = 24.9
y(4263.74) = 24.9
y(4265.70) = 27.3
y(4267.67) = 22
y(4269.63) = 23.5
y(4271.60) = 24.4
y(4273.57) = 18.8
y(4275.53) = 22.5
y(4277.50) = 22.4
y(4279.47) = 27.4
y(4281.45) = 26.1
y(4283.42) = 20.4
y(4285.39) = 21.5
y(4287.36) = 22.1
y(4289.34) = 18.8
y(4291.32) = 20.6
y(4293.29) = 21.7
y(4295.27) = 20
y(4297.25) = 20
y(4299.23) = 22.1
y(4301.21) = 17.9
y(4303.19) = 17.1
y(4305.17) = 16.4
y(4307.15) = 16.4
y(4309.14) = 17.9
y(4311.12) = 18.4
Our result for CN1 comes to 0.10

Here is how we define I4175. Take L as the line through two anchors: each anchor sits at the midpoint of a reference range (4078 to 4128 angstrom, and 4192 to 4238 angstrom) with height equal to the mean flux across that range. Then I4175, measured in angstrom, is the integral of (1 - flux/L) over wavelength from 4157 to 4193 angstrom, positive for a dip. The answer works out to 1.6 angstrom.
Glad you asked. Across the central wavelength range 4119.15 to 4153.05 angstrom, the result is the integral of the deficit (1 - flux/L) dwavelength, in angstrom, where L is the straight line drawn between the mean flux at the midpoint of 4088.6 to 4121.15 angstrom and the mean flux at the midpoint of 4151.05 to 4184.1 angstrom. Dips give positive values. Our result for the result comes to 0.2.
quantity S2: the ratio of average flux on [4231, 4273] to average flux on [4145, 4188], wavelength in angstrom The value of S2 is 1.1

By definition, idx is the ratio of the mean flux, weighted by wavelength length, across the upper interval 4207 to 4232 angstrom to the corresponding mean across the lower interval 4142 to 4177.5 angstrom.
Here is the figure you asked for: 1.1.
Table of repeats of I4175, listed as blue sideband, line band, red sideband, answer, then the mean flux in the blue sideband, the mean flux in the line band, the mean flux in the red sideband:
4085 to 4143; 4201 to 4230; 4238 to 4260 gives 1.6 angstrom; 22.5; 22.6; 24.5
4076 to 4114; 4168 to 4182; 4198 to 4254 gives 1.1 angstrom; 22.6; 21.1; 23.2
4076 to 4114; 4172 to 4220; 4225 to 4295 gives 0.9 angstrom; 22.6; 22.5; 23.1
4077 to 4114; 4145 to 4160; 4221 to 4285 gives 1.3 angstrom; 22.5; 20.9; 23.3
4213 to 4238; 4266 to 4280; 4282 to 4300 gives -1.2 angstrom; 22.4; 23.1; 20.9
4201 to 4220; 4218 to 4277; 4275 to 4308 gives -2.9 angstrom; 23.6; 23.4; 20.8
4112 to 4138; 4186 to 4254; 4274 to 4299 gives -2.8 angstrom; 22.7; 23.2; 21.9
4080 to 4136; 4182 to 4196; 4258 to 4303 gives 0.0 angstrom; 22.5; 22.4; 22.2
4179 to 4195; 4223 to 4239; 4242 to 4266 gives 1.3 angstrom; 21.6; 21.6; 24.6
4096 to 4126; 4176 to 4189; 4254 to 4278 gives 0.8 angstrom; 22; 21.3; 23.4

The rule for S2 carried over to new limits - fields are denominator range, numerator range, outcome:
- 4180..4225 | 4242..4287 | 1.06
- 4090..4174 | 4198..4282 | 1.07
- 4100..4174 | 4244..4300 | 1.07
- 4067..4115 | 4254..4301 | 1.02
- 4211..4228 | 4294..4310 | 0.83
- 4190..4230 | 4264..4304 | 0.97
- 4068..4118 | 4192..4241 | 1.02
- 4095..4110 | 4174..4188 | 1.00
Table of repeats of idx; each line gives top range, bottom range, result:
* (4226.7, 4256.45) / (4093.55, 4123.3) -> 1.08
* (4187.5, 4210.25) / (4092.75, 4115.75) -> 1.03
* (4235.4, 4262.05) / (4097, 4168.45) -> 1.11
